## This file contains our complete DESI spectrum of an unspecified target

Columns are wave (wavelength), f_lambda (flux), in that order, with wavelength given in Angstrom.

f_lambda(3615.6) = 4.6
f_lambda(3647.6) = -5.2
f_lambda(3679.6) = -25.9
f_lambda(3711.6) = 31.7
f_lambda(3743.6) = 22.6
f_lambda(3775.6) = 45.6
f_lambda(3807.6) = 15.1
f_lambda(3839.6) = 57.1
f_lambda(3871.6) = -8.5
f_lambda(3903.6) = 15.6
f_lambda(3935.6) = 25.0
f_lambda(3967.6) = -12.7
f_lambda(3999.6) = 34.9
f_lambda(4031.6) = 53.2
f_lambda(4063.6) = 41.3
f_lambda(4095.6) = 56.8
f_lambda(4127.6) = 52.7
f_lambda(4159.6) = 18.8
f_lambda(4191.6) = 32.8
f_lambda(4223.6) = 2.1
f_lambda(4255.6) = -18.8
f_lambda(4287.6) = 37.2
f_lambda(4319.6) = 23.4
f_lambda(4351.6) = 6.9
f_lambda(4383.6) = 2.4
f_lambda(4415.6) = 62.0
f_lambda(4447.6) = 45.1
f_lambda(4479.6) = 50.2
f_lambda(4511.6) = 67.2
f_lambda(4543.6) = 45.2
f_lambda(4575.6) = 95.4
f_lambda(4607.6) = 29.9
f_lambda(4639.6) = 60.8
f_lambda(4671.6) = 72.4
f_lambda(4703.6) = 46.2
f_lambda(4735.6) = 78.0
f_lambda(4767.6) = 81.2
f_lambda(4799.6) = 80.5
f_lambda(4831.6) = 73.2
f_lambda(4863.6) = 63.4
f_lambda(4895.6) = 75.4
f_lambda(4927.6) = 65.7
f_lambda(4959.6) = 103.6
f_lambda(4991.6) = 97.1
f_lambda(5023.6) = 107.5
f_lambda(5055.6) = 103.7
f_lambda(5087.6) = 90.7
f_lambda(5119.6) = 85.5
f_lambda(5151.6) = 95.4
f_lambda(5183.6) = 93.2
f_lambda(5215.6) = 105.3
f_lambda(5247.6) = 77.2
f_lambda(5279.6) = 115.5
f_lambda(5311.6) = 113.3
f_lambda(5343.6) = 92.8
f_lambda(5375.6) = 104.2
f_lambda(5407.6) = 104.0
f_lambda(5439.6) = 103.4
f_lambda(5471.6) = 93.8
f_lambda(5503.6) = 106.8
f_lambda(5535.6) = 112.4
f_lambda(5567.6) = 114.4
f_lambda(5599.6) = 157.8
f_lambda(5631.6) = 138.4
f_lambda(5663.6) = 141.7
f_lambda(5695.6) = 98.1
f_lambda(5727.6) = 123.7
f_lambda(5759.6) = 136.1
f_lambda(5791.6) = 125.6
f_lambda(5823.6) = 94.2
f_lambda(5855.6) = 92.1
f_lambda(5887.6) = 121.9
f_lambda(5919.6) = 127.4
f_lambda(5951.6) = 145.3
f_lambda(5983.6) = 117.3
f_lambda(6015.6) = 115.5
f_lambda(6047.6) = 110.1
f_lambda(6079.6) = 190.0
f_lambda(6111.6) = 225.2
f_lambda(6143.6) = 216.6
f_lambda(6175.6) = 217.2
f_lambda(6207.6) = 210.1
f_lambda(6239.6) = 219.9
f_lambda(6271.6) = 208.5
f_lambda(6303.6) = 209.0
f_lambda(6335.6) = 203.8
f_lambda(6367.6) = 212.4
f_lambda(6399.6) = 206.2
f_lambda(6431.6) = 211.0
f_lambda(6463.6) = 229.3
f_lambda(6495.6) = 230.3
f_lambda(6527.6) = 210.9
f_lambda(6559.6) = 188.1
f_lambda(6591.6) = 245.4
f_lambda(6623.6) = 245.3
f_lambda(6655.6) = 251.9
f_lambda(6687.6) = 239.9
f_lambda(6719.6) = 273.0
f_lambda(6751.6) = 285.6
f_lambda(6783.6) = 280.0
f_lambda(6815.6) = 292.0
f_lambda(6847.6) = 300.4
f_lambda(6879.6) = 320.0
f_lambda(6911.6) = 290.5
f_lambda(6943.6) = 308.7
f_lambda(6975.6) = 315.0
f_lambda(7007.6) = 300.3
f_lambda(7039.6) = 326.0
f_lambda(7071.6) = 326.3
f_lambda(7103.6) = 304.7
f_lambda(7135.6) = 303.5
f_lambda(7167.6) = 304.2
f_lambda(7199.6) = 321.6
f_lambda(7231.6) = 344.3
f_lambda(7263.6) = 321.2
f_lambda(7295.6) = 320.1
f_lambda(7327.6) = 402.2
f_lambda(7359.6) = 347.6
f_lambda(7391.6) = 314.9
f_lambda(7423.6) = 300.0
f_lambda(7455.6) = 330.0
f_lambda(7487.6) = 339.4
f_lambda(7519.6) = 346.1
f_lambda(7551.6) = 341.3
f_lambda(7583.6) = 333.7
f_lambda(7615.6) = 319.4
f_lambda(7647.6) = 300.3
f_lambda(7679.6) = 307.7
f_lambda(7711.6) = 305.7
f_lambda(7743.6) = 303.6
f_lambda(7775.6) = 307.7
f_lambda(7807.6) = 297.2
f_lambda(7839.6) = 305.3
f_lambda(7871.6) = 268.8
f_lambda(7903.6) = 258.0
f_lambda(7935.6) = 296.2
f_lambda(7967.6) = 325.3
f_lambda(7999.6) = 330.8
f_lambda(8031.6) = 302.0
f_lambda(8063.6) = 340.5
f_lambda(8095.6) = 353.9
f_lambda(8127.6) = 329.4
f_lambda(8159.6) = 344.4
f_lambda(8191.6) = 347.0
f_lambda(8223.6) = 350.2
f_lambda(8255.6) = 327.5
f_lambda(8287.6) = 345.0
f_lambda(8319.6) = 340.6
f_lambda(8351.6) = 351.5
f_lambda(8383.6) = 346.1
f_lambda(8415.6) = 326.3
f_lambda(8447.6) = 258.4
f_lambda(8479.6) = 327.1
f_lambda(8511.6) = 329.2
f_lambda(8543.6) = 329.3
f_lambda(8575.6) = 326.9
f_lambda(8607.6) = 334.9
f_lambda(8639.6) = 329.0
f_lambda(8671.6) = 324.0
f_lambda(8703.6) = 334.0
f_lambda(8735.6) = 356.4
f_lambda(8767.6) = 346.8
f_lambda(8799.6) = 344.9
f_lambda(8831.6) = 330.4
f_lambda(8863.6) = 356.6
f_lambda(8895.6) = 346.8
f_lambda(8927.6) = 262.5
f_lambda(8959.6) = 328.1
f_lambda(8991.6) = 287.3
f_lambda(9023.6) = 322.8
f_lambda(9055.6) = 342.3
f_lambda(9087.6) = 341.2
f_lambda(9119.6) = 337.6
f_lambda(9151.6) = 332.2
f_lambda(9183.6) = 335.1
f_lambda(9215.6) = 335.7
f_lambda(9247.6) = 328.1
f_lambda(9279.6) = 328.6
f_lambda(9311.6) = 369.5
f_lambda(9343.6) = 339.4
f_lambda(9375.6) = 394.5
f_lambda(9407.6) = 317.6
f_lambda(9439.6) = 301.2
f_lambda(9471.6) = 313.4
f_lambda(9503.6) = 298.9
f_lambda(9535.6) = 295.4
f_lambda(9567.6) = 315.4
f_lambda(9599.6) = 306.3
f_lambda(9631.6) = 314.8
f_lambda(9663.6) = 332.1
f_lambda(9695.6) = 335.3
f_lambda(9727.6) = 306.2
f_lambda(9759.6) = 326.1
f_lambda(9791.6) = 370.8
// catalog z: 0.52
